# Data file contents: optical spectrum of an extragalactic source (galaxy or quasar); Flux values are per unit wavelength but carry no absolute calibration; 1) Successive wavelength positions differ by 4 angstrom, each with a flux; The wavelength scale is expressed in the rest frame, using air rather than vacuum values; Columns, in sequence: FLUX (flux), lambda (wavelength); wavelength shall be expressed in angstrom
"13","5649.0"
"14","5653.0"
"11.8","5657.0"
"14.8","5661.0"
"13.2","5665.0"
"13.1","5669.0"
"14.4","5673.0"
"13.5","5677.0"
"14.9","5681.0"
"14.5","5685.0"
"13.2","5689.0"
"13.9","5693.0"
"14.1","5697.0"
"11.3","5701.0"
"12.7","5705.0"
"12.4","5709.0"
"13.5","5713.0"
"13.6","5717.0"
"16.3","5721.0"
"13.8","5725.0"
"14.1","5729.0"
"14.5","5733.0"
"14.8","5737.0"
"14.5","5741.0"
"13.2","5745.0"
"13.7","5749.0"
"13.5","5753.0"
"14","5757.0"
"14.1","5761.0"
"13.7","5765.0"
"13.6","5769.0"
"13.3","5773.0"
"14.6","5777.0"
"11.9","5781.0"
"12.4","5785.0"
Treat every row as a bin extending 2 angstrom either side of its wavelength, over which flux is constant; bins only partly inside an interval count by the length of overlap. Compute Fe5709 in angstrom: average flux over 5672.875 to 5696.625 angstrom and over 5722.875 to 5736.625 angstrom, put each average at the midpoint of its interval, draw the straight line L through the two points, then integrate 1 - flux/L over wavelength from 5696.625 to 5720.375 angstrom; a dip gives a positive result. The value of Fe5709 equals 1.84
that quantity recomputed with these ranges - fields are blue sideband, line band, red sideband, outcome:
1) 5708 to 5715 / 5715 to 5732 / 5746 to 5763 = -1.6 angstrom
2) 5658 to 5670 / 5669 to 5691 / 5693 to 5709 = -1.3 angstrom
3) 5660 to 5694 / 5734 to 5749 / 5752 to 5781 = -0.4 angstrom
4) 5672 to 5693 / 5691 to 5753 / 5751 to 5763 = 0.9 angstrom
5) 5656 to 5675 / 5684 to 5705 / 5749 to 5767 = 0.5 angstrom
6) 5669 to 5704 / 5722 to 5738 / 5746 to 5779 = -0.8 angstrom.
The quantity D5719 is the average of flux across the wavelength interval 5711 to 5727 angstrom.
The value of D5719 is 14.3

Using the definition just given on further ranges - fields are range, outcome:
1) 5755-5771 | 13.8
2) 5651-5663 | 13.5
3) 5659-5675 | 13.9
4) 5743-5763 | 13.7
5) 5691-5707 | 13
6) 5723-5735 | 14.1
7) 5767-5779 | 13.8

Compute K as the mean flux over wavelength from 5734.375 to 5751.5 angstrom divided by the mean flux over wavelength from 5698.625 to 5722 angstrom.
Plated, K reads 1.1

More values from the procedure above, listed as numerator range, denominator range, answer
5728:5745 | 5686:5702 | 1.08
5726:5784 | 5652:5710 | 1.02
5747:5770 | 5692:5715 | 1.06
